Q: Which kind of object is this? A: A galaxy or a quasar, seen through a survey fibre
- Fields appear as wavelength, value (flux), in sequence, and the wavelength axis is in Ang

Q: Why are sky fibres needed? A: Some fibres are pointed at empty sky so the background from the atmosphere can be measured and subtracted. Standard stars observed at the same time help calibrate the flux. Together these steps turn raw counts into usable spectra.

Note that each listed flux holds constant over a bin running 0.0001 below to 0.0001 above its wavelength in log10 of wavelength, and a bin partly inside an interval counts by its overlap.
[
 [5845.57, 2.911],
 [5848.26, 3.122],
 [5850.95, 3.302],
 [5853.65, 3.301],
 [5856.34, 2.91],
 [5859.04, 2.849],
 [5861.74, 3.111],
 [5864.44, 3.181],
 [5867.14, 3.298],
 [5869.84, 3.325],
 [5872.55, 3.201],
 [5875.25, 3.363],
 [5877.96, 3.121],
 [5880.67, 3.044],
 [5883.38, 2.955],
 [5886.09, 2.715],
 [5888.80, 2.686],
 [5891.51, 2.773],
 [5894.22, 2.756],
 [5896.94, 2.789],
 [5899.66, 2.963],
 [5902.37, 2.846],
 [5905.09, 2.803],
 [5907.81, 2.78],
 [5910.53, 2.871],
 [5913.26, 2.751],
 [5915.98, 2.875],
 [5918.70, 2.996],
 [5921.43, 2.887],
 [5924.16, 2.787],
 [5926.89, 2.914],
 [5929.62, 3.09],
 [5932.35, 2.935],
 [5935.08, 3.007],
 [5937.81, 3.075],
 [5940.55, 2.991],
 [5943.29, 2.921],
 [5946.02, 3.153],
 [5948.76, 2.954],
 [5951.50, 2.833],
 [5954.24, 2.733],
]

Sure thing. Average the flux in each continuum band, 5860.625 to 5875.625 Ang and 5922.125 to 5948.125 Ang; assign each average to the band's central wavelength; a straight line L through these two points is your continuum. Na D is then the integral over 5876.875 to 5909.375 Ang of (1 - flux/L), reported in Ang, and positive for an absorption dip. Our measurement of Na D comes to 3.0 Ang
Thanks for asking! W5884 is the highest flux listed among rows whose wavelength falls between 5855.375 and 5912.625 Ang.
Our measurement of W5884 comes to 3.363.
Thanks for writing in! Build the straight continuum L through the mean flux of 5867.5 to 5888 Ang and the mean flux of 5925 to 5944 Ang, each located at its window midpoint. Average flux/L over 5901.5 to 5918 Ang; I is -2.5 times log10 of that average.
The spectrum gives 0.08 mag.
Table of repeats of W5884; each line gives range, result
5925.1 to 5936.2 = 3.09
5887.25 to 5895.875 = 2.773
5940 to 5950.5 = 3.153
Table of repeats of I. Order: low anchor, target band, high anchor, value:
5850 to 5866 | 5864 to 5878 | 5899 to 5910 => -0.08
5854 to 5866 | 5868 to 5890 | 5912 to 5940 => -0.02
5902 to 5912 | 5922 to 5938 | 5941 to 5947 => 0.00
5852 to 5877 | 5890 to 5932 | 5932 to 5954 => 0.07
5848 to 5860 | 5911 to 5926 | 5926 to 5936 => 0.05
